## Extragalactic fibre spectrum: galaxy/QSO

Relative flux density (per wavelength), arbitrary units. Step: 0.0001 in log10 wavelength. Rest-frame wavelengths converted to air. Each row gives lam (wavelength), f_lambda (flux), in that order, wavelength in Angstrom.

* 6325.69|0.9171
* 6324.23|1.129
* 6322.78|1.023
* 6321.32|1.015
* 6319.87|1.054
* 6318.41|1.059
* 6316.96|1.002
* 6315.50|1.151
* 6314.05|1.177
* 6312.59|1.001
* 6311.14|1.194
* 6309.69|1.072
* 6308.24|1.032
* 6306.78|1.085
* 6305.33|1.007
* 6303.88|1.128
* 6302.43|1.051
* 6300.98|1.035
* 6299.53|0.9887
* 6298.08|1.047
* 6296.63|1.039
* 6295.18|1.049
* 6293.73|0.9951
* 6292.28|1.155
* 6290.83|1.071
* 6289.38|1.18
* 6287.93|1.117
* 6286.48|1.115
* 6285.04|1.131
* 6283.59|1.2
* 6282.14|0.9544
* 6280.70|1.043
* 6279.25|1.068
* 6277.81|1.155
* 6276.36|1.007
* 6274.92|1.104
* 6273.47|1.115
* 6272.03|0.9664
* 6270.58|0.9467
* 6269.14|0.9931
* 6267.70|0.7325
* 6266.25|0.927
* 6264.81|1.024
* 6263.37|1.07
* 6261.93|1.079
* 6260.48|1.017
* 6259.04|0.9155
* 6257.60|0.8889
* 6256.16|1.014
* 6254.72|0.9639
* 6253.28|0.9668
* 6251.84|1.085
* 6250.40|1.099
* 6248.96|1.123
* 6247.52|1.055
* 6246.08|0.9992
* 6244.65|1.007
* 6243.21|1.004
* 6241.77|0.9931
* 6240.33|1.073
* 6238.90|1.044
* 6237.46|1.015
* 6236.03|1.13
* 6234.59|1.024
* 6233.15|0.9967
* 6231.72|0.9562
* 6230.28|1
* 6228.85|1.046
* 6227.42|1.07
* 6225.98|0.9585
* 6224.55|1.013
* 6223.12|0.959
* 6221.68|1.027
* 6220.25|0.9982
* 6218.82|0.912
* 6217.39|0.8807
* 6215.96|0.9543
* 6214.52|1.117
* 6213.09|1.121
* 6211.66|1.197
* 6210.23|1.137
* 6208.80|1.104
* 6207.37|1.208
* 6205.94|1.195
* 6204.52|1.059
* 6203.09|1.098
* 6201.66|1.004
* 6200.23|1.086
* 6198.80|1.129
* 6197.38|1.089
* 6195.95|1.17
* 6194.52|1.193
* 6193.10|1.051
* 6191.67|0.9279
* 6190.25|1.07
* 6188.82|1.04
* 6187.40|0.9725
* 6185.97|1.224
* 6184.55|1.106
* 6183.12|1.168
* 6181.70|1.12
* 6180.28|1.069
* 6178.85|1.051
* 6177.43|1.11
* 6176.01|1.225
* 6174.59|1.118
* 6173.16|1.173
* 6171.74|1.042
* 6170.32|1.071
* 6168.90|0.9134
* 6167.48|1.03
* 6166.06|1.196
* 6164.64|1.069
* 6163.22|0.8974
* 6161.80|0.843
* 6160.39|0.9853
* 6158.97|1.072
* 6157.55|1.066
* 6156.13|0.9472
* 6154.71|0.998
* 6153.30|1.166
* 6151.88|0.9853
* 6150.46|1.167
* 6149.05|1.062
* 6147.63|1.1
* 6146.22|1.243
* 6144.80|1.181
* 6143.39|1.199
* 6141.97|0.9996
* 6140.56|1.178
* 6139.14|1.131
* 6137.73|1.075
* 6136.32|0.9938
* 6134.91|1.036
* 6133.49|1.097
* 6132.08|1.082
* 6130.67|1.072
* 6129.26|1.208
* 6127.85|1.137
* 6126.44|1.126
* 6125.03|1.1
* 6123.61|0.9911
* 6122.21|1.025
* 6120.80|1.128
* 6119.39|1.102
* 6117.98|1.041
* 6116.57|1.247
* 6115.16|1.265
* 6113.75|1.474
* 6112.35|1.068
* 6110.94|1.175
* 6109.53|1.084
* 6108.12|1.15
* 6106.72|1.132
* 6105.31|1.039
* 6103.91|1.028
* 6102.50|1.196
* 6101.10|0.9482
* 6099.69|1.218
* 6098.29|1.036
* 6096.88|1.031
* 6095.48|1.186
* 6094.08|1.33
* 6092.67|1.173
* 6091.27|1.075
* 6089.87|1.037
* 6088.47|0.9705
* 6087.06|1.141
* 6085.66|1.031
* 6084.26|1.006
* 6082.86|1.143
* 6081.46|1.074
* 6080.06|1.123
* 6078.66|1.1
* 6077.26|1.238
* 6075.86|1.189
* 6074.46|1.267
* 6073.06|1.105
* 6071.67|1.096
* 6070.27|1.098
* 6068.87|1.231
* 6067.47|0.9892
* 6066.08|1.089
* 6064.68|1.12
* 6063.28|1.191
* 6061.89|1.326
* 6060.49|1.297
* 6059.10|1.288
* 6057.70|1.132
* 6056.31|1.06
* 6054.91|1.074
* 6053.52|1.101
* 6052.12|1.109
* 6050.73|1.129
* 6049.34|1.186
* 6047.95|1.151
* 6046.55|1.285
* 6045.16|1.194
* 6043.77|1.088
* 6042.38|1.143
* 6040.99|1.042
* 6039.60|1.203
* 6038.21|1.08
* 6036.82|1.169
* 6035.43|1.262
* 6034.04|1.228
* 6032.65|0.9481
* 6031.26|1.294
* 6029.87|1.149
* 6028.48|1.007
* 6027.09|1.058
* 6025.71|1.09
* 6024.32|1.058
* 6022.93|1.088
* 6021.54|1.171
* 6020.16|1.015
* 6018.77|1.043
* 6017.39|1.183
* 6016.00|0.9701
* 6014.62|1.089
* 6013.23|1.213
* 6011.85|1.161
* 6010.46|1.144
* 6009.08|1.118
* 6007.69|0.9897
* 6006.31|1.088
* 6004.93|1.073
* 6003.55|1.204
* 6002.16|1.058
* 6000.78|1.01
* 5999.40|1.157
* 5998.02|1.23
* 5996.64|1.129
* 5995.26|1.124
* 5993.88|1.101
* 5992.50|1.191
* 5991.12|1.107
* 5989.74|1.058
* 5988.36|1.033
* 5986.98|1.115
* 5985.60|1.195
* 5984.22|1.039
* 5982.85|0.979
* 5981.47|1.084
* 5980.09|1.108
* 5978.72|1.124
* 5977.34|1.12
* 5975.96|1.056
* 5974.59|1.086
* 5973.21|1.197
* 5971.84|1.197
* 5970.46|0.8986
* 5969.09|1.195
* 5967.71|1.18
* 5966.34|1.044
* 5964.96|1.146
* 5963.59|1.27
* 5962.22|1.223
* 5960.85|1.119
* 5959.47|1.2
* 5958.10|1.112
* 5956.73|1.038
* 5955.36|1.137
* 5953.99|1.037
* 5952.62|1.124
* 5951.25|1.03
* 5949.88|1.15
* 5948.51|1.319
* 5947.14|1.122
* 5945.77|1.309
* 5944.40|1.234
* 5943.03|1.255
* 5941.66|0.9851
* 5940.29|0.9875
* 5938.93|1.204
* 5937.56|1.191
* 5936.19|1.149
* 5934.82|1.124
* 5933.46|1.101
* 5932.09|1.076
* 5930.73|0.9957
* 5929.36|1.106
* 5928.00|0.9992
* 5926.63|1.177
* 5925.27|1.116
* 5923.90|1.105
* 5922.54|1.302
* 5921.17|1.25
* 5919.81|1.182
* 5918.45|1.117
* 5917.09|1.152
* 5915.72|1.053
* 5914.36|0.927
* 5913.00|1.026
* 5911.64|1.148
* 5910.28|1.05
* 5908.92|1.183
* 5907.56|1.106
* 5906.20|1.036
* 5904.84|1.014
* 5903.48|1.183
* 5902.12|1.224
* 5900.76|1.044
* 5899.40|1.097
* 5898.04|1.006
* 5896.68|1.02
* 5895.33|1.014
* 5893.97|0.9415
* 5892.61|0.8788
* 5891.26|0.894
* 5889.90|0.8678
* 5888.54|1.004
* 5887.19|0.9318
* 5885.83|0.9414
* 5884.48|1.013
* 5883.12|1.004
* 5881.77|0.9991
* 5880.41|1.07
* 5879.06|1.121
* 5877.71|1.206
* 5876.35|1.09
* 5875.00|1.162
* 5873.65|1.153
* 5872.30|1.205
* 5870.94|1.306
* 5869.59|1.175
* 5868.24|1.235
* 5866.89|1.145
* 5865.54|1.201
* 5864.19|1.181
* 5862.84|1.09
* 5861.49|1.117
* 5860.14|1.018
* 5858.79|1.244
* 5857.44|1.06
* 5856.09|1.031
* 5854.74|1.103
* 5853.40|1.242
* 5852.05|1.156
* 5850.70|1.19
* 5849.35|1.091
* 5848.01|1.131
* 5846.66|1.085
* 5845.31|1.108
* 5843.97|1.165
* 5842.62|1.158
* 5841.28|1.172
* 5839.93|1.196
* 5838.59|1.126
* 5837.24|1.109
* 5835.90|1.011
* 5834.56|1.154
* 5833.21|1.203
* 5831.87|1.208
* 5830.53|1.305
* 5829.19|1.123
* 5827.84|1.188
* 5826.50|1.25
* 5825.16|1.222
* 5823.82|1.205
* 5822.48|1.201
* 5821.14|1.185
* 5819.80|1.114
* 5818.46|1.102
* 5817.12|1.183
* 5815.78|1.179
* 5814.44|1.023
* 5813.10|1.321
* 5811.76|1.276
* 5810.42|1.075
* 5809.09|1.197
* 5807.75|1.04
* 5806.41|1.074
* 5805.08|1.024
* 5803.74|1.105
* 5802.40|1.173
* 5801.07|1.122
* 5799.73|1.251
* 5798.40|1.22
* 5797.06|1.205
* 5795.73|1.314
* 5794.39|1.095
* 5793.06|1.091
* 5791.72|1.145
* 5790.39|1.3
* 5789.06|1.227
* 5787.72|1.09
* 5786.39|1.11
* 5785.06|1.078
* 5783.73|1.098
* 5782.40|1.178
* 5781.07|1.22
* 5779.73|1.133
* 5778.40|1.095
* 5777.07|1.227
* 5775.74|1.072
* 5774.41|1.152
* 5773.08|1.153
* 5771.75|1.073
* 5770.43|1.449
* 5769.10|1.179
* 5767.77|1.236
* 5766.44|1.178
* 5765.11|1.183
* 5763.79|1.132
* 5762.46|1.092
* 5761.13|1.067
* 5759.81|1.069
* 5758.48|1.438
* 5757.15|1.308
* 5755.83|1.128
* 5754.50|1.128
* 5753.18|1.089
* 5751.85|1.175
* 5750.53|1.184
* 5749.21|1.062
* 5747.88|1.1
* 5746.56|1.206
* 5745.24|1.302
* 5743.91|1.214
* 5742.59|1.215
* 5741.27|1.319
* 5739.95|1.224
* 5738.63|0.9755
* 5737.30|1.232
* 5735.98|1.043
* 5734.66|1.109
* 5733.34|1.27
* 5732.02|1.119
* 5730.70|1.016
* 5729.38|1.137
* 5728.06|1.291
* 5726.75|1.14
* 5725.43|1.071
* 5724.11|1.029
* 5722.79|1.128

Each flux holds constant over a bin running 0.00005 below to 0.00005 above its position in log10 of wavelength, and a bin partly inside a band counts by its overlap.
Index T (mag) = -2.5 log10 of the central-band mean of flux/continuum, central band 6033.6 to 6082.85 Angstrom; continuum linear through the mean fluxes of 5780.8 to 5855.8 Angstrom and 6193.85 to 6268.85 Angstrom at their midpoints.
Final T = -0.07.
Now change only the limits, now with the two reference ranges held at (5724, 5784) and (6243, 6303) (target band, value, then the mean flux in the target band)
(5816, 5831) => -0.04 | 1.19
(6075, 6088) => -0.03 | 1.11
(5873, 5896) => 0.12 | 1.02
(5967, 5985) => 0.01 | 1.1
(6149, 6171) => 0.04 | 1.03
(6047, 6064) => -0.08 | 1.17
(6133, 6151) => -0.04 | 1.11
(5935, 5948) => -0.04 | 1.16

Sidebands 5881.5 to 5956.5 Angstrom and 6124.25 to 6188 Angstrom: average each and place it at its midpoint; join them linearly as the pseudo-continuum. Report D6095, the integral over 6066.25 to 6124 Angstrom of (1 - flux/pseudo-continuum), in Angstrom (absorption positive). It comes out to -2.0 Angstrom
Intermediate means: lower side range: 1.08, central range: 1.12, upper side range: 1.08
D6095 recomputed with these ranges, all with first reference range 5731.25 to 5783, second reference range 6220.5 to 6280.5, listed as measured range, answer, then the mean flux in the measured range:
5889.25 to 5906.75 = 1.71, 1.02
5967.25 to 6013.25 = -0.45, 1.11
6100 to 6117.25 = -1.49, 1.15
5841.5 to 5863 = 0.30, 1.13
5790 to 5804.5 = -0.26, 1.18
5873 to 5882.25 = 0.14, 1.12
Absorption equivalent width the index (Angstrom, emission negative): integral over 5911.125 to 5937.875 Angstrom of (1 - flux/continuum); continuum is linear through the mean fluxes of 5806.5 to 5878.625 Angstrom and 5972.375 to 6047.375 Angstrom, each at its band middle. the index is 0.54 Angstrom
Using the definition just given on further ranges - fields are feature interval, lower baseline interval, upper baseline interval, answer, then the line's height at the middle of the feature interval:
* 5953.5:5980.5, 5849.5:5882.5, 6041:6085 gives 0.5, 1.15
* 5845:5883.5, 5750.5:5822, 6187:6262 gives 0.1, 1.14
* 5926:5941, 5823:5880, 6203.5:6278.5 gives 0.4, 1.13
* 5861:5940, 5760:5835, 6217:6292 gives 2.9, 1.13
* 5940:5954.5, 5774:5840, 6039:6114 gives 0.0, 1.15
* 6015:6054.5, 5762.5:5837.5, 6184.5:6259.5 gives -0.8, 1.1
